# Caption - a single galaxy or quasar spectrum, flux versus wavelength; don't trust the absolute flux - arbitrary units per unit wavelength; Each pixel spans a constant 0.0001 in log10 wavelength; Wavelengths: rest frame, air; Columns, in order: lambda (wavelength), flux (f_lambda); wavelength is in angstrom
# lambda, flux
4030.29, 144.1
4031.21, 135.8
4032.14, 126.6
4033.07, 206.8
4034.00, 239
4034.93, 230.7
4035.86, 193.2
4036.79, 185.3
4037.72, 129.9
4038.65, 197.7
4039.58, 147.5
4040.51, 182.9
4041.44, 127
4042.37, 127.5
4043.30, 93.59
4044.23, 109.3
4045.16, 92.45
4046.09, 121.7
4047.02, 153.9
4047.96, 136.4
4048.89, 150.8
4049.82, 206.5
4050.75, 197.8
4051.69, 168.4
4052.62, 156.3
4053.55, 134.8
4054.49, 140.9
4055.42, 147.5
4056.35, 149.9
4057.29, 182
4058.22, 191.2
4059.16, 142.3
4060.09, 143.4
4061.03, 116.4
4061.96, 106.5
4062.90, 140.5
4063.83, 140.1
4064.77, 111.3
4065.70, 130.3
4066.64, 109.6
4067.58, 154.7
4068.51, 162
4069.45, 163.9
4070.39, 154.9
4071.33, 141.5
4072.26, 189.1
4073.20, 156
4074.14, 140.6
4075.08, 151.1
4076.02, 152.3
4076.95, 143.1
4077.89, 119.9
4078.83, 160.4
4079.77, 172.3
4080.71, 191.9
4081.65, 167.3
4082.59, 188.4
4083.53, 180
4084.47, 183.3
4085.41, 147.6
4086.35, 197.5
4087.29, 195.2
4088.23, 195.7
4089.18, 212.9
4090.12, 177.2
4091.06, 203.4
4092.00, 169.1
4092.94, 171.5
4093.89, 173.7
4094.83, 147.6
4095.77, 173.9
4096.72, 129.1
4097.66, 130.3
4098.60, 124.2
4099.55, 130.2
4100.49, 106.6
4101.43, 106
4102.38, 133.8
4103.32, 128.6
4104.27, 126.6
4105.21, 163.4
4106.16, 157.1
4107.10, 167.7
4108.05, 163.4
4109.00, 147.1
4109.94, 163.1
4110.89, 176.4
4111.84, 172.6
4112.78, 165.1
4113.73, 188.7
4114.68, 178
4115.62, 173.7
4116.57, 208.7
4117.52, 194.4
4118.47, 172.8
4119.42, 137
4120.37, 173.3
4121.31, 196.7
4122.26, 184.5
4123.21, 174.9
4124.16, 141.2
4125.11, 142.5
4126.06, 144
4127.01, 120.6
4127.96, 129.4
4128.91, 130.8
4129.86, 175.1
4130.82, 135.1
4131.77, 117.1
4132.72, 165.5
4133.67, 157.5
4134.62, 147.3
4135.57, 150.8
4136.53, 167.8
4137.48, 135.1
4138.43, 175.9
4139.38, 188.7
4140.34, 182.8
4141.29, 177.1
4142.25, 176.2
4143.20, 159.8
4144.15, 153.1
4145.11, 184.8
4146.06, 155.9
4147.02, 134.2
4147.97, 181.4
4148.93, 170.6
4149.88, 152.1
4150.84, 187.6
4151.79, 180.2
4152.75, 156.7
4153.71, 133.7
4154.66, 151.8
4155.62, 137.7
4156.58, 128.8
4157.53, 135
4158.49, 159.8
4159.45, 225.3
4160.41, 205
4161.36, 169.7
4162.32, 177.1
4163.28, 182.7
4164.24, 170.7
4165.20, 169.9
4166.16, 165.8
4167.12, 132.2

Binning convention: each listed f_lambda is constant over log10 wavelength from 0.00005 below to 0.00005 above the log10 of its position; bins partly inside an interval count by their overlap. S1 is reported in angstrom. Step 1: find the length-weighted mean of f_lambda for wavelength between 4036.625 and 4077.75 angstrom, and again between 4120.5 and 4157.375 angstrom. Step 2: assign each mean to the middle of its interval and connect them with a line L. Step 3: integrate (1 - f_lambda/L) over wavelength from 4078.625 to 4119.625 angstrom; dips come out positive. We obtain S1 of -3.45 angstrom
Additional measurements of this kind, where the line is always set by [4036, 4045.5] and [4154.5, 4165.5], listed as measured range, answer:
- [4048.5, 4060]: -1.5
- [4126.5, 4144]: 0.8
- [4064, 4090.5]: -2.1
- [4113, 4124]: -1.4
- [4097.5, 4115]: 0.8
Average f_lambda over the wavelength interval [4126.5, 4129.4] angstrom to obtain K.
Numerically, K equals 127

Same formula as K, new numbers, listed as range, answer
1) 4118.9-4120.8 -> 155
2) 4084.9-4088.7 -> 184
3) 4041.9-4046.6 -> 110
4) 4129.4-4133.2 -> 148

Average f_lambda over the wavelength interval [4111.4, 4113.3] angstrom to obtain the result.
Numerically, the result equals 170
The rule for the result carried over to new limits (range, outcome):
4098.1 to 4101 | 120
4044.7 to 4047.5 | 123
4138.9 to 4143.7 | 177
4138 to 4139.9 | 182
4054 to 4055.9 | 144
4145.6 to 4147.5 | 145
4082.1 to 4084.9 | 184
